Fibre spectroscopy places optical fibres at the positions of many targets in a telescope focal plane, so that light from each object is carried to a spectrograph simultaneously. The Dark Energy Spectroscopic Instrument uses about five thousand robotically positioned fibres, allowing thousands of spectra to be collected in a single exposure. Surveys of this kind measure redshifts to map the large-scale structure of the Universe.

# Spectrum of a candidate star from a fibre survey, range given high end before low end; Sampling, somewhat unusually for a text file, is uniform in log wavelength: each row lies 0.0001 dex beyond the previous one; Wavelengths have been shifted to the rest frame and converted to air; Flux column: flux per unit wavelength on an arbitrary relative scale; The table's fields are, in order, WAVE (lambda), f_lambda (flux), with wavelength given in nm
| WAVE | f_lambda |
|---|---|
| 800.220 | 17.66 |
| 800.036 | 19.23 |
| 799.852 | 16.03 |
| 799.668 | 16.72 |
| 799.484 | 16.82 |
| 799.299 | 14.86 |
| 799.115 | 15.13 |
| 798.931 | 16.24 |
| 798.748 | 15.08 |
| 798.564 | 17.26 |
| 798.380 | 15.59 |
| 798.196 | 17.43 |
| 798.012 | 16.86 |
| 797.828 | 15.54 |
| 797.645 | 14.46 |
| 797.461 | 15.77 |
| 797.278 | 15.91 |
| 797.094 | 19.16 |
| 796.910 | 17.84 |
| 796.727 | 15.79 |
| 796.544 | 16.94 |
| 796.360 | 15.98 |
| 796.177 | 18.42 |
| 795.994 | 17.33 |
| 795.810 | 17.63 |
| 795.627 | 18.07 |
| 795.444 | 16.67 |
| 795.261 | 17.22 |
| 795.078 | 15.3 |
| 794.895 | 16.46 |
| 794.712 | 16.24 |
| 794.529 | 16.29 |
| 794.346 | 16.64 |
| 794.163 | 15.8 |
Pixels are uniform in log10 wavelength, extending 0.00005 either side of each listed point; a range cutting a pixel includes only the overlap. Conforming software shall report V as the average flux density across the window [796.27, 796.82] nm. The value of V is 16.3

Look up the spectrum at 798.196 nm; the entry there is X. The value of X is 17.43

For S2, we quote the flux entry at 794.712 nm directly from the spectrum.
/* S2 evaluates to 16.24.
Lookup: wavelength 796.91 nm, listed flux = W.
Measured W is 17.84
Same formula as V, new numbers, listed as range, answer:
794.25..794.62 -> 16.4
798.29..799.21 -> 15.9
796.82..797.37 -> 17.6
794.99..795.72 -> 16.8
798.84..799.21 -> 15.7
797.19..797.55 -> 15.9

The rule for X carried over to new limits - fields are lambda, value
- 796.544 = 16.94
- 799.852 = 16.03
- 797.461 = 15.77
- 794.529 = 16.29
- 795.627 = 18.07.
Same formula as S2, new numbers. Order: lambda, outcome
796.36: 15.98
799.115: 15.13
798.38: 15.59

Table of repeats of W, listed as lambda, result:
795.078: 15.3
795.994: 17.33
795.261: 17.22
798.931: 16.24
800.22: 17.66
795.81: 17.63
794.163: 15.8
